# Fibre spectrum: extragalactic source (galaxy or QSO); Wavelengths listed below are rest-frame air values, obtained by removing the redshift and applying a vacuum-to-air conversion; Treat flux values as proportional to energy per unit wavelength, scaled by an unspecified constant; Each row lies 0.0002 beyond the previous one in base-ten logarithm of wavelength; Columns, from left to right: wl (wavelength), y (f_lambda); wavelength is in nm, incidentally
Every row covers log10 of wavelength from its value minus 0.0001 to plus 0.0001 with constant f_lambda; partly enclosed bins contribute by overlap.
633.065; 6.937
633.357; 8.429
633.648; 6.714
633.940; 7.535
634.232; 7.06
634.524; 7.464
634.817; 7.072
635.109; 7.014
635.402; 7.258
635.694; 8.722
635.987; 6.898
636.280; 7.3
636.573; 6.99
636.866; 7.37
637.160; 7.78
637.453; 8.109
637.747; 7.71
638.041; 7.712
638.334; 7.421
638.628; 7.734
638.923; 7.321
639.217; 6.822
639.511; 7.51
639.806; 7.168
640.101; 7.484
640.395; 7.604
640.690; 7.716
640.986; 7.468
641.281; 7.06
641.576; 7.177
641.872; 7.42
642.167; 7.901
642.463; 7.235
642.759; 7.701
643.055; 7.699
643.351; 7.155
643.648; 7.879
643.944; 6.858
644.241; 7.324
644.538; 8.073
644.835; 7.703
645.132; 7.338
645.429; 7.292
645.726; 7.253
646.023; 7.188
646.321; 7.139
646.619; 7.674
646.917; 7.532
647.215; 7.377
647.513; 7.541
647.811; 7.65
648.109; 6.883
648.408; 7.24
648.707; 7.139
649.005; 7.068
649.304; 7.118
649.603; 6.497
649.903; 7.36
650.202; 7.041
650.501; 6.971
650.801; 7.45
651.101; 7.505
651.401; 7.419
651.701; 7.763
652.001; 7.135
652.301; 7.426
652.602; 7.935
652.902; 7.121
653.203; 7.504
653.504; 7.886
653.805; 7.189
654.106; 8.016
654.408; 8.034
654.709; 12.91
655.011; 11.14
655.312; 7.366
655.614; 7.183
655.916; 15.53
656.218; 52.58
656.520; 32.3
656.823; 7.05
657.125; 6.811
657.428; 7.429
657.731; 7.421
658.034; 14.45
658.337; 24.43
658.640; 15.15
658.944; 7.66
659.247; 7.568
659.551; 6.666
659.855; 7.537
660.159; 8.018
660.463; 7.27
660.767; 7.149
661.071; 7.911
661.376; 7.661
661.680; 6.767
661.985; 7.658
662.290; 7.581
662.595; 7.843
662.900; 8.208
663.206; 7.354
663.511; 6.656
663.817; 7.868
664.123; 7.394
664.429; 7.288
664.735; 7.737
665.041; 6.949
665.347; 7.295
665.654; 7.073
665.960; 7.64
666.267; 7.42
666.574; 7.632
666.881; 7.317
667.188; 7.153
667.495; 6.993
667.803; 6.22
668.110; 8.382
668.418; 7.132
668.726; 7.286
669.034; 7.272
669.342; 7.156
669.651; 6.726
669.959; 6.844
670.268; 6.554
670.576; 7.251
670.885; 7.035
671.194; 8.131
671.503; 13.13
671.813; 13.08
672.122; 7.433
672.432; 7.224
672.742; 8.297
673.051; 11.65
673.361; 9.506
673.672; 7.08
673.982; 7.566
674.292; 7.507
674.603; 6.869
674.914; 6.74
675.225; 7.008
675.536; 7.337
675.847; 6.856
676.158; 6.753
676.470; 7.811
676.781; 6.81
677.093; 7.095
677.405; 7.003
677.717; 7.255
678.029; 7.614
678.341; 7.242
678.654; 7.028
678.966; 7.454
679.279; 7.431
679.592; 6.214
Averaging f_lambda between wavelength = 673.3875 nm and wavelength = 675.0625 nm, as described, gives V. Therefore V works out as 7.33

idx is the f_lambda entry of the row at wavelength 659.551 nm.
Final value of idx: 6.666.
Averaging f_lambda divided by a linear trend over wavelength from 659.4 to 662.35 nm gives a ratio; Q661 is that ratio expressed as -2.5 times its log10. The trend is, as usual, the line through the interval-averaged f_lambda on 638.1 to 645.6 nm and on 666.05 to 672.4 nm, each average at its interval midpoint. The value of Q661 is 0.04 mag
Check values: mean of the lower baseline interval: 7.45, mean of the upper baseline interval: 7.8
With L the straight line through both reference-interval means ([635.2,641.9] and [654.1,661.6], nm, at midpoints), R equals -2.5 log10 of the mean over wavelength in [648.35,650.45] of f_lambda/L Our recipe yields 0.39 mag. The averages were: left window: 7.46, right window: 12.2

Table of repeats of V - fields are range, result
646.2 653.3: 7.31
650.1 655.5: 7.99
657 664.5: 8.73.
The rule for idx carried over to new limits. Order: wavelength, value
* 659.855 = 7.537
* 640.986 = 7.468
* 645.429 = 7.292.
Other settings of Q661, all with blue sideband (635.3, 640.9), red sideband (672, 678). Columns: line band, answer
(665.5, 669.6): 0.04 mag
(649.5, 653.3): 0.03 mag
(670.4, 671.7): -0.19 mag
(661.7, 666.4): 0.02 mag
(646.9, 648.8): 0.03 mag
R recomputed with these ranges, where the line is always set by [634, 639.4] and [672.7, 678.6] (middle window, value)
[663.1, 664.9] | 0.02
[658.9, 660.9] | 0.02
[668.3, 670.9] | 0.08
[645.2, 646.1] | 0.03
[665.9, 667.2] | 0.01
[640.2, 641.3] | -0.01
